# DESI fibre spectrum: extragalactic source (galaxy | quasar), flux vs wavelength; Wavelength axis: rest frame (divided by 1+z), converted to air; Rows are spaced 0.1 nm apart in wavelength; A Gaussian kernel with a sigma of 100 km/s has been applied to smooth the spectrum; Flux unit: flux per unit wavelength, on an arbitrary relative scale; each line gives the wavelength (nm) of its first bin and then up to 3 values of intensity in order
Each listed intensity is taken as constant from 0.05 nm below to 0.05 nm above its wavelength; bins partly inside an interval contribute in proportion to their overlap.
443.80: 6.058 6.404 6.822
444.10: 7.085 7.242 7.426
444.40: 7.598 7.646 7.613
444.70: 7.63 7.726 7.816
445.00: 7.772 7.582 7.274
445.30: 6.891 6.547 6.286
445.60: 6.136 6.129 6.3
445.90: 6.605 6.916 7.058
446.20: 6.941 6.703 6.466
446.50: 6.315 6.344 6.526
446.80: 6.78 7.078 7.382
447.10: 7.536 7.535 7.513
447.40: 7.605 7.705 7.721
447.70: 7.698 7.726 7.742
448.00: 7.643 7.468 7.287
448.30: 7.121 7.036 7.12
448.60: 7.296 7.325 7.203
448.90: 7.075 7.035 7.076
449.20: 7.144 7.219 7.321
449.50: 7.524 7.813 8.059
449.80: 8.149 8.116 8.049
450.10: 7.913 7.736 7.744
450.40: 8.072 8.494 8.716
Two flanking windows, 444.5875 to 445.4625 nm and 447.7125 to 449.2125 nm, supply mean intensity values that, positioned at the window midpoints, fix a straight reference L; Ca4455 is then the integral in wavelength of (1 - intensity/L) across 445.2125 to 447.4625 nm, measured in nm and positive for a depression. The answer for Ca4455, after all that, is 0.17 nm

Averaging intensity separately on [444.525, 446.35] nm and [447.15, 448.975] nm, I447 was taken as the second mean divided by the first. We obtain 1.06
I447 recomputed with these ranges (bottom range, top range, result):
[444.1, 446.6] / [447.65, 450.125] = 1.07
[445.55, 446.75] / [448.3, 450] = 1.13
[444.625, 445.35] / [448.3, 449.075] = 0.95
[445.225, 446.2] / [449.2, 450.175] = 1.18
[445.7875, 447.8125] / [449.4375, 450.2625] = 1.12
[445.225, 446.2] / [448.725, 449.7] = 1.11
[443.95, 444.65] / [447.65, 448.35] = 1.02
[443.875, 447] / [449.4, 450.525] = 1.14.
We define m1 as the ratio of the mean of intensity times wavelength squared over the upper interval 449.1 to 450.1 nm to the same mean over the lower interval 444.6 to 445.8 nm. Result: 1.11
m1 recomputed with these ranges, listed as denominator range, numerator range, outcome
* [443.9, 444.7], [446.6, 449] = 1.02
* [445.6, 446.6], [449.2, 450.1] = 1.20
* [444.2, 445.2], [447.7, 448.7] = 0.99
